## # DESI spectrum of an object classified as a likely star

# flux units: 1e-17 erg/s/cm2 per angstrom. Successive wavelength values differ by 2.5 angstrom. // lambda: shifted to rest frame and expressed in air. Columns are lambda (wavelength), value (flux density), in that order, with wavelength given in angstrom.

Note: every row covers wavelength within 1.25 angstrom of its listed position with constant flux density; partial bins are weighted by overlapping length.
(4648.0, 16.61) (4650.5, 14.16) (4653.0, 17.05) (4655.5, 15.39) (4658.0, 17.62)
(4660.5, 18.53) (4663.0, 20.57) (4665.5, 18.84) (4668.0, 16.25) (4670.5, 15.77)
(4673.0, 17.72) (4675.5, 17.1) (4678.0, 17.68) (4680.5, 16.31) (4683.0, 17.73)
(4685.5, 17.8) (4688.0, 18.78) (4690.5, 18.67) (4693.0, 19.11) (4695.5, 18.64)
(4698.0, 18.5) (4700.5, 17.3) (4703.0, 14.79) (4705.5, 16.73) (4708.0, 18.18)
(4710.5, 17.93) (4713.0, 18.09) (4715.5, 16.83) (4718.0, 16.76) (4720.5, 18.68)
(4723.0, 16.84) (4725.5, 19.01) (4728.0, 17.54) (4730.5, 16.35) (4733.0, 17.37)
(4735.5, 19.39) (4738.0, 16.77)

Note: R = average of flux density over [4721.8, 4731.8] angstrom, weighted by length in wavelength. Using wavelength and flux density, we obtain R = 17.4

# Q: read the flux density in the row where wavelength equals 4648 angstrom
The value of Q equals 16.61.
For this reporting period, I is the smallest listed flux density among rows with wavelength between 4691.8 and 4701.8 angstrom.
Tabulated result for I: 17.3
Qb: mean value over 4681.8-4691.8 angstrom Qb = 18.3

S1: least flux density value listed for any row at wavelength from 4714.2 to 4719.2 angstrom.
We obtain 16.76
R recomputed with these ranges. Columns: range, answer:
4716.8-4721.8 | 17.7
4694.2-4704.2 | 17.3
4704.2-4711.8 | 17.6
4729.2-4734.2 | 16.9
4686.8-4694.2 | 18.9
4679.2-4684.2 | 17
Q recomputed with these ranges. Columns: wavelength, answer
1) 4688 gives 18.78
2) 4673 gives 17.72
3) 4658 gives 17.62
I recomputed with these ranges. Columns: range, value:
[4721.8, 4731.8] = 16.35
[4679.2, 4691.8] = 16.31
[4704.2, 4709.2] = 16.73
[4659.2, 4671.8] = 15.77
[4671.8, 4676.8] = 17.1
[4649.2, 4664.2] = 14.16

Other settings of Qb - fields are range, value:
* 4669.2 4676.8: 16.9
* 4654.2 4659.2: 16.5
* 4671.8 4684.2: 17.3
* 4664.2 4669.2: 17.6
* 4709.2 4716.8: 17.6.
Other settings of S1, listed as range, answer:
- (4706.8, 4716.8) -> 16.83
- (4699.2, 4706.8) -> 14.79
